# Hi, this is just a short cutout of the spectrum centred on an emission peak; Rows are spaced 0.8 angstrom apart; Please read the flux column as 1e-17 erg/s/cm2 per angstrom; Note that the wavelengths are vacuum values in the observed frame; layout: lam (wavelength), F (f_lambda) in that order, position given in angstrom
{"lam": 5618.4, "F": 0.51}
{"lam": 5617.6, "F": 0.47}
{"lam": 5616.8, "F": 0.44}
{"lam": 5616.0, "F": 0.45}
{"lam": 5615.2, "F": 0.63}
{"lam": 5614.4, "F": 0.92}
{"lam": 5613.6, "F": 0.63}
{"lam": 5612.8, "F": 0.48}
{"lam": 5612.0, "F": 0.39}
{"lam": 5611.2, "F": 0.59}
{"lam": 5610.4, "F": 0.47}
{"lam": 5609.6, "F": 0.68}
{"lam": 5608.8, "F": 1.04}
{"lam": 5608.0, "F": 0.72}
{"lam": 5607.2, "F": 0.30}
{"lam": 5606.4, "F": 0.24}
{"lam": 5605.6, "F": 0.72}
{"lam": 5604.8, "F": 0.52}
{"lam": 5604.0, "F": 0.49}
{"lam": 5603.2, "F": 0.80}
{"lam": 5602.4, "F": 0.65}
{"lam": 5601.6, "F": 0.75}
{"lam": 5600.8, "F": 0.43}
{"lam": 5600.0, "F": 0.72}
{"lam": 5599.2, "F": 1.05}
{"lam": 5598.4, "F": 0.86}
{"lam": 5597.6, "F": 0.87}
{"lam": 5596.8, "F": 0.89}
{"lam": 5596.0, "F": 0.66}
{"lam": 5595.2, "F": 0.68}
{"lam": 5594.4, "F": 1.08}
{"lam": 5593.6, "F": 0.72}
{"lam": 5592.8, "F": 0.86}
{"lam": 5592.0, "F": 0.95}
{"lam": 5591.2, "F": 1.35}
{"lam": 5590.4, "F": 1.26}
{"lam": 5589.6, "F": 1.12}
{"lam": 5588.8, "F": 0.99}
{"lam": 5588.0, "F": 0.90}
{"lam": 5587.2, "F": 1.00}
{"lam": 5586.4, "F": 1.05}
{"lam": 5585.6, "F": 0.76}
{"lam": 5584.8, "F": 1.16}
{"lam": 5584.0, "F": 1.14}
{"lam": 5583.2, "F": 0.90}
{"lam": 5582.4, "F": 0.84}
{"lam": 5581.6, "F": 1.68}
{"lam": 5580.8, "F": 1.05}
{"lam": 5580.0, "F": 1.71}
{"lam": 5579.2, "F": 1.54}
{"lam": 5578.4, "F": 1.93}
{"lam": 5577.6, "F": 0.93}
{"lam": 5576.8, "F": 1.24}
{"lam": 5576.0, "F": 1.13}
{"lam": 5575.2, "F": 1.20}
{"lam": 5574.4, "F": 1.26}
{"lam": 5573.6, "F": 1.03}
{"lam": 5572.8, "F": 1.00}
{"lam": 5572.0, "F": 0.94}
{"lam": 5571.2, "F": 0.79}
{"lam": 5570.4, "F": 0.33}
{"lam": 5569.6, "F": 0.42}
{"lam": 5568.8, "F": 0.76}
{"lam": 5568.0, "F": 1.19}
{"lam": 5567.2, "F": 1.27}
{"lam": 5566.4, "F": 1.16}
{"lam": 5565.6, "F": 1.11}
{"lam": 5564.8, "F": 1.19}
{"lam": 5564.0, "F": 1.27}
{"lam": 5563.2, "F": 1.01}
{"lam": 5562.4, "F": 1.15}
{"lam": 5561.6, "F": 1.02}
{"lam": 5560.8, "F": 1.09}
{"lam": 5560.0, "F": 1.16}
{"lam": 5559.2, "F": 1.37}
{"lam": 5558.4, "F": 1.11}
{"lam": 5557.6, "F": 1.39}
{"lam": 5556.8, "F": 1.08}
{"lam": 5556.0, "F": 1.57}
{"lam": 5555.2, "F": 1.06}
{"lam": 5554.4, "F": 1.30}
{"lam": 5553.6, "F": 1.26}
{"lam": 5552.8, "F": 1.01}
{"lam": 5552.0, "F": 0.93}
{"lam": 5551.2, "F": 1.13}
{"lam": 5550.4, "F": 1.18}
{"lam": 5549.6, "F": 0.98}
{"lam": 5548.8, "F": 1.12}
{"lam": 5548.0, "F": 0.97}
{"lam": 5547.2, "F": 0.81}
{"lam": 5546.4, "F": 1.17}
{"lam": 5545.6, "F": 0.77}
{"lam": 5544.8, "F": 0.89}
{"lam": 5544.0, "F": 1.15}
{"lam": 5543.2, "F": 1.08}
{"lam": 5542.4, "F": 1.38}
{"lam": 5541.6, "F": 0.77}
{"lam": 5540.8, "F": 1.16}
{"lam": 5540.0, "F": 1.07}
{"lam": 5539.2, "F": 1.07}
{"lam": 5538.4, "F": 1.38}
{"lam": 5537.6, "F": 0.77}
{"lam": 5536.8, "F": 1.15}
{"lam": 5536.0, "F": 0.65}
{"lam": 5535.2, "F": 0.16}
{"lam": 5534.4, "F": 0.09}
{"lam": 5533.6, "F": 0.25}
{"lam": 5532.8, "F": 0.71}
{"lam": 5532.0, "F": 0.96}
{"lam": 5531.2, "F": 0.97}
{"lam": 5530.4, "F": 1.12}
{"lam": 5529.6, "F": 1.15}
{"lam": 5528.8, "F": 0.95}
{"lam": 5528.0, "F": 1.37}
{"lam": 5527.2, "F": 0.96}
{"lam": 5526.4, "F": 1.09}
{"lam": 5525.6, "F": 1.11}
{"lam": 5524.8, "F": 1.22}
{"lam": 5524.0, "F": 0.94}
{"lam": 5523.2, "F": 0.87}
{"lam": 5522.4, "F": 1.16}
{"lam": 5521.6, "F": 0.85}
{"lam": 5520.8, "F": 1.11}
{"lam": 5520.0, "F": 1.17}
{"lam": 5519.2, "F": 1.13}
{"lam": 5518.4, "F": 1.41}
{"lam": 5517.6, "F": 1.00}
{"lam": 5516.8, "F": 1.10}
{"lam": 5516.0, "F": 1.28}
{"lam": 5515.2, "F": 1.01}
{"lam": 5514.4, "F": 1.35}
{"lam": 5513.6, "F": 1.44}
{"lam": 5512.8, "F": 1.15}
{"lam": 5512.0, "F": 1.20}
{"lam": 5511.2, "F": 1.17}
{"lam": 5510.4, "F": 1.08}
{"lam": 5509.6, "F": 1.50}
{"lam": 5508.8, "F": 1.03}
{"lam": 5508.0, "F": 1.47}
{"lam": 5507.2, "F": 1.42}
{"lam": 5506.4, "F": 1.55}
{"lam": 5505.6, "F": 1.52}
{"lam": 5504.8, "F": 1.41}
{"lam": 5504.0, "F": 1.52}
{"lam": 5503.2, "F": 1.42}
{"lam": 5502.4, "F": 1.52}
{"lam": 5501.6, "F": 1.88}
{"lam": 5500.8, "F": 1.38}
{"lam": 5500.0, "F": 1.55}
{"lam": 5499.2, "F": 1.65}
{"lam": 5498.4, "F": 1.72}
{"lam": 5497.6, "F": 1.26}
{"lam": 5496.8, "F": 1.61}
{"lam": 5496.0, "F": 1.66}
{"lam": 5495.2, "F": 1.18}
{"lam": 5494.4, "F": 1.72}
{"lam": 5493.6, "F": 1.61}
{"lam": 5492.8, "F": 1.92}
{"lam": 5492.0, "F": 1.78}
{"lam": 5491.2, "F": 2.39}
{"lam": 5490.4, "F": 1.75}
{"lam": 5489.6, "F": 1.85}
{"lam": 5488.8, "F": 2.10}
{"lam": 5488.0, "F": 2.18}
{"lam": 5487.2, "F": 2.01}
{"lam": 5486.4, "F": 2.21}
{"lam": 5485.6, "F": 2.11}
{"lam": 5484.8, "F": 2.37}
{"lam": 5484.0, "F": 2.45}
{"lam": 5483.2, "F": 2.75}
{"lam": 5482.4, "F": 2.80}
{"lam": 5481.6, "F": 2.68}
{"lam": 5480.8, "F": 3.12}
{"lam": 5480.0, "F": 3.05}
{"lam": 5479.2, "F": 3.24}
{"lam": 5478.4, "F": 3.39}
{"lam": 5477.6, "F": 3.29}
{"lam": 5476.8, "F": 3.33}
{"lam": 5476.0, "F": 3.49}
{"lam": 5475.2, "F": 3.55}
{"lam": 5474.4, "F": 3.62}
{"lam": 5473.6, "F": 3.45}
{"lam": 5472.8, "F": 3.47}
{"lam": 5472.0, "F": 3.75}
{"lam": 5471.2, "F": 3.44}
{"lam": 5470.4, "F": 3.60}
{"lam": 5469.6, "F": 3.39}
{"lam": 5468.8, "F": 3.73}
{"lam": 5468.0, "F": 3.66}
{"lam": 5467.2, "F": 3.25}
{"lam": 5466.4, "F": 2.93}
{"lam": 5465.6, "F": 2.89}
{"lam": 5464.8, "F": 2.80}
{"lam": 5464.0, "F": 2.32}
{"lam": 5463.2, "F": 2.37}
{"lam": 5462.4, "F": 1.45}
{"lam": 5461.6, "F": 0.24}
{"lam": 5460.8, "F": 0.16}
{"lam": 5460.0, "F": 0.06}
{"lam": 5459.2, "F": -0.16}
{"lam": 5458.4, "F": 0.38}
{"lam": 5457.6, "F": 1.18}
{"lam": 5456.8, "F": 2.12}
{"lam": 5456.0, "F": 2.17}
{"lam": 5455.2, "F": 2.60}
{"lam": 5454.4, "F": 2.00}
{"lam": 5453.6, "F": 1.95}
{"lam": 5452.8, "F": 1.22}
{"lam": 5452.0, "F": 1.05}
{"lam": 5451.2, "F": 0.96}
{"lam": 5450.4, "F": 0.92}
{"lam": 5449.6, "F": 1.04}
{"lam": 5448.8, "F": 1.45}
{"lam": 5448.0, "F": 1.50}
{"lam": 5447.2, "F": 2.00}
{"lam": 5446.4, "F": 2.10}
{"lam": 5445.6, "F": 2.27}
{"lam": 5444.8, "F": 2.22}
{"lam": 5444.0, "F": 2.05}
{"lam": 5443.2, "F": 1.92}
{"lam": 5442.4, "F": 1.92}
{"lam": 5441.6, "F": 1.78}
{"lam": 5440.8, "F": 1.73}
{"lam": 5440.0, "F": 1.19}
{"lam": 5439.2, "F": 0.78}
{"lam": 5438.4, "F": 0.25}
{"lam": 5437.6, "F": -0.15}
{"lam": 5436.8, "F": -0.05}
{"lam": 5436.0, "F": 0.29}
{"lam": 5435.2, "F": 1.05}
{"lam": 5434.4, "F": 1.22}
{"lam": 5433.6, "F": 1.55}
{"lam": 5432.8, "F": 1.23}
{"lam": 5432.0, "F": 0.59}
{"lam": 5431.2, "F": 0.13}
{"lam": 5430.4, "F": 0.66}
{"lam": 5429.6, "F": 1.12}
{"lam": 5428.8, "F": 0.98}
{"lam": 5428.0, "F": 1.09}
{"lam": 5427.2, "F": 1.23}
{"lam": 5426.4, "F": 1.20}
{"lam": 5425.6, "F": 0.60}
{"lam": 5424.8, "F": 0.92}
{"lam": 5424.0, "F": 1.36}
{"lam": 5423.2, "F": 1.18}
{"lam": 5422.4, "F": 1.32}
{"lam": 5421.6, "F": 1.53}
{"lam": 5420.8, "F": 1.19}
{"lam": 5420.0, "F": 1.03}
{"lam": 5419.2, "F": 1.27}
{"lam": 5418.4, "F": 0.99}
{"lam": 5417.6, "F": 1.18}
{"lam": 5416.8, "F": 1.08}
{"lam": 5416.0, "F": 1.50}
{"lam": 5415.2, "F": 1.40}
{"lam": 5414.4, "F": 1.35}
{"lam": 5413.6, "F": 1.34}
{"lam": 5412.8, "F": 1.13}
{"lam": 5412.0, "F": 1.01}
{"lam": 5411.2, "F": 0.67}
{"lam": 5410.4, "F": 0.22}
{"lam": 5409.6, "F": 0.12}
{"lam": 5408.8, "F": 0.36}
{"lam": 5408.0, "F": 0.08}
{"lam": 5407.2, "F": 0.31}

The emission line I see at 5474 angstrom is Lyman alpha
